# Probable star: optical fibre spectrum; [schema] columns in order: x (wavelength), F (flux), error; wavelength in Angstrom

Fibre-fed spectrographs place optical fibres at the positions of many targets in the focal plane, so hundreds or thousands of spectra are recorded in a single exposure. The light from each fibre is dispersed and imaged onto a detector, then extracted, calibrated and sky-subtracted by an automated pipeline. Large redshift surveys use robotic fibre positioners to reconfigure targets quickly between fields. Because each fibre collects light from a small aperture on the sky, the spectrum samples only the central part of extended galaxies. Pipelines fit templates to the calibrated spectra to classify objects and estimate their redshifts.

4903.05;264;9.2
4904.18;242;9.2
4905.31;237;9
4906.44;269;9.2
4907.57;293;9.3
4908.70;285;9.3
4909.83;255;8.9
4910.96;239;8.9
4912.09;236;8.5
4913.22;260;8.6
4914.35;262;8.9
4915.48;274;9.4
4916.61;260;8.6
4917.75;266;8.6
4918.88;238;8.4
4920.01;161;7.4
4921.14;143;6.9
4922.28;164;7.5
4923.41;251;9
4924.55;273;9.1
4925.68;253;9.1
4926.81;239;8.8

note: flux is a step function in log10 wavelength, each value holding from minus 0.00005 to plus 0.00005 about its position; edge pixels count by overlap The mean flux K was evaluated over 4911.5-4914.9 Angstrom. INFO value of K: 253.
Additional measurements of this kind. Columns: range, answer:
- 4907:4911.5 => 268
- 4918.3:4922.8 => 177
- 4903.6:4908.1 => 260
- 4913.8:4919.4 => 260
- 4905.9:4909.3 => 282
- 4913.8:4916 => 268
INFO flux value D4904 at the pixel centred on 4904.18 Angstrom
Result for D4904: 242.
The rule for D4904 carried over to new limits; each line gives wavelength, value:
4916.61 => 260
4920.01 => 161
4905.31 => 237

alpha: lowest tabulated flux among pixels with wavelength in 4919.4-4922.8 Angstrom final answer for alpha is 143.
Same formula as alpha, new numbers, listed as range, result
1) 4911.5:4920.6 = 161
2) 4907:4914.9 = 236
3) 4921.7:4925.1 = 164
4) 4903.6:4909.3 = 237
